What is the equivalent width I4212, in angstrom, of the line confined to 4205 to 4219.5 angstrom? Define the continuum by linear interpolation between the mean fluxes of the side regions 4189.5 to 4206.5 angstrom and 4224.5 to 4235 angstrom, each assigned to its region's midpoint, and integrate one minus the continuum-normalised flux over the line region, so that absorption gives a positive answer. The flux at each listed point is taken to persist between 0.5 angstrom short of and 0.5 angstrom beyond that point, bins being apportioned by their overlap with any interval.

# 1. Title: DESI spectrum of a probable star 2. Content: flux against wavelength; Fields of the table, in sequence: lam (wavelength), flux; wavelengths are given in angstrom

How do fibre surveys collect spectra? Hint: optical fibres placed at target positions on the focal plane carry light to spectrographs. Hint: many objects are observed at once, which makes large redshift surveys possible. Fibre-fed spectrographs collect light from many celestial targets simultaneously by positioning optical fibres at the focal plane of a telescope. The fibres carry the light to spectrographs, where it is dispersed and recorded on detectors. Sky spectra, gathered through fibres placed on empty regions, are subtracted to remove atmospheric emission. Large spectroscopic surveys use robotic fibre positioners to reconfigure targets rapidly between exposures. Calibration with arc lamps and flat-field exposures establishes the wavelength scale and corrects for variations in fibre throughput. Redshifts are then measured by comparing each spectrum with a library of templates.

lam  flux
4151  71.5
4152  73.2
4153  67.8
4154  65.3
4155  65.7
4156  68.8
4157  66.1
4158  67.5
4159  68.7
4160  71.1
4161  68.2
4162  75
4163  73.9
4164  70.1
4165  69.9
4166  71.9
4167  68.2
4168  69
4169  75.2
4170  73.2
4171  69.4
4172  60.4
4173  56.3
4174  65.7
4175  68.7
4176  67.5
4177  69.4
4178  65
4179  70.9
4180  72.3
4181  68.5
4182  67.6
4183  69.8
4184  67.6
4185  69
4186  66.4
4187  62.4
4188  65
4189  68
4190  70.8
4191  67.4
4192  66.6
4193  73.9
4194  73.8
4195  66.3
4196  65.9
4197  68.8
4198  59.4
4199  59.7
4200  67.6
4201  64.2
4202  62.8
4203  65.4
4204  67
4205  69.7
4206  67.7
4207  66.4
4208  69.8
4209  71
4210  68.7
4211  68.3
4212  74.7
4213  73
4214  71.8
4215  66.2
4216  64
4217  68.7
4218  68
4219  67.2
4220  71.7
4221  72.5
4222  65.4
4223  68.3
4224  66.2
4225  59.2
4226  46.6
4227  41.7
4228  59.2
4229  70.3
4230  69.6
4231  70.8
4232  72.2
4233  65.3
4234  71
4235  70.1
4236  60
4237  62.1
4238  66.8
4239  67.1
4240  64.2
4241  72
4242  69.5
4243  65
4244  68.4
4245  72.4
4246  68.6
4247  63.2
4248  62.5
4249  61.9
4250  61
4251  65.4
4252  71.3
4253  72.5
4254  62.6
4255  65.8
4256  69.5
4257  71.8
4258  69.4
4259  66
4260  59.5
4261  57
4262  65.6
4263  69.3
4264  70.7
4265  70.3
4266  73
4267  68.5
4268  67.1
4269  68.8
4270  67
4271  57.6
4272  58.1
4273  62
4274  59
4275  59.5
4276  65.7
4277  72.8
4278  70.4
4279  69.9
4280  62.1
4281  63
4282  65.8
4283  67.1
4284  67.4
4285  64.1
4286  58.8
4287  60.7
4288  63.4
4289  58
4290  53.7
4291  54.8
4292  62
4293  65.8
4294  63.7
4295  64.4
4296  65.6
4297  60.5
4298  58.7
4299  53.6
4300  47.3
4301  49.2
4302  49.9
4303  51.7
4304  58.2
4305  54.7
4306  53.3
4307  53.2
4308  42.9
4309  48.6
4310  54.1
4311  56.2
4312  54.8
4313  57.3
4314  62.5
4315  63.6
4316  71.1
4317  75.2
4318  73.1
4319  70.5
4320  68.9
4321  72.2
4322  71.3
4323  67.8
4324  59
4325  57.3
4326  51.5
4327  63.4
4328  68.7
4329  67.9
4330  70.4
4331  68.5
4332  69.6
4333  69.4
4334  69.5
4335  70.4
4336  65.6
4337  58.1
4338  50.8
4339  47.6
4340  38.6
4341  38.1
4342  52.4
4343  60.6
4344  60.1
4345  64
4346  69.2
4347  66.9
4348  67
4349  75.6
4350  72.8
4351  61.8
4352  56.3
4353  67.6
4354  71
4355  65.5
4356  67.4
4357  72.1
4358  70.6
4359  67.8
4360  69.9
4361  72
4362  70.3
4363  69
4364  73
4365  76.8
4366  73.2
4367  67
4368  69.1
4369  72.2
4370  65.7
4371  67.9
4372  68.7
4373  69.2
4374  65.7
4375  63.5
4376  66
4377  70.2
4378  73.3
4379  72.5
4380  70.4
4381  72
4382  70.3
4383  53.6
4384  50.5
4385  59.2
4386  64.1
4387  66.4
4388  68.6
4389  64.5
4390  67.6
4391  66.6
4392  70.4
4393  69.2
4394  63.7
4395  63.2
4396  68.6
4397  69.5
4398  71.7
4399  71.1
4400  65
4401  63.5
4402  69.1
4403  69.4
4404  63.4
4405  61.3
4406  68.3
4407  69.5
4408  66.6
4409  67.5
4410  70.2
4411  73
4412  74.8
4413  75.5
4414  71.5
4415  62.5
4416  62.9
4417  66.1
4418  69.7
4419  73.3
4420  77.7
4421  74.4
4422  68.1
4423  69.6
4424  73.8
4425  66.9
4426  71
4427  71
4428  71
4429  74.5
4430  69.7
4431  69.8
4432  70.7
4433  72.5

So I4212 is -0.9 angstrom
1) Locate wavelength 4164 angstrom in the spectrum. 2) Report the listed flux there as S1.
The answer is 70.1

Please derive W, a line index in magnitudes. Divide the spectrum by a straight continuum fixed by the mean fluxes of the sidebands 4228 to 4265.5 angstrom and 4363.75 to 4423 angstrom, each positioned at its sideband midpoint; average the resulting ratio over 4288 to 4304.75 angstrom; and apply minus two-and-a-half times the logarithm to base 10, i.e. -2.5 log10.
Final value 0.172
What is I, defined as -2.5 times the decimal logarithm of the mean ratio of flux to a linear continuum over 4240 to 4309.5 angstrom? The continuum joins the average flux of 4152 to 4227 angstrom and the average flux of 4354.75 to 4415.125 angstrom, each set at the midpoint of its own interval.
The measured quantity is 0.08 mag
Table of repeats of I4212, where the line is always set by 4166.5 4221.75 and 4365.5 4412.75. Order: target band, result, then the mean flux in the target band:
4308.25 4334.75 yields 1.2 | 64.6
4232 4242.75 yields 0.1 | 67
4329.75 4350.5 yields 1.7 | 62.1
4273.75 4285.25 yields 0.3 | 65.7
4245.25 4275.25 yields 0.9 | 65.6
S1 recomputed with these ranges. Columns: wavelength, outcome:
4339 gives 47.6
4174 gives 65.7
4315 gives 63.6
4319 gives 70.5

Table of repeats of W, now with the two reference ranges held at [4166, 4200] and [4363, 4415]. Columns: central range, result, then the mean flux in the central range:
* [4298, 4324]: 0.146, 59.2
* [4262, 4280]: 0.023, 66.3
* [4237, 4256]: 0.017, 66.6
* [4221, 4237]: 0.061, 64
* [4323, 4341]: 0.113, 61.1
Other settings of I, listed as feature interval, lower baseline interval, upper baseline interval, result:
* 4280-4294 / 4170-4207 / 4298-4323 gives -0.02 mag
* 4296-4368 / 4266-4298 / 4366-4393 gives 0.04 mag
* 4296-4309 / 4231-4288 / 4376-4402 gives 0.24 mag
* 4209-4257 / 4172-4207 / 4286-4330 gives -0.04 mag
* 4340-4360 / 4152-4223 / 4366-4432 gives 0.07 mag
